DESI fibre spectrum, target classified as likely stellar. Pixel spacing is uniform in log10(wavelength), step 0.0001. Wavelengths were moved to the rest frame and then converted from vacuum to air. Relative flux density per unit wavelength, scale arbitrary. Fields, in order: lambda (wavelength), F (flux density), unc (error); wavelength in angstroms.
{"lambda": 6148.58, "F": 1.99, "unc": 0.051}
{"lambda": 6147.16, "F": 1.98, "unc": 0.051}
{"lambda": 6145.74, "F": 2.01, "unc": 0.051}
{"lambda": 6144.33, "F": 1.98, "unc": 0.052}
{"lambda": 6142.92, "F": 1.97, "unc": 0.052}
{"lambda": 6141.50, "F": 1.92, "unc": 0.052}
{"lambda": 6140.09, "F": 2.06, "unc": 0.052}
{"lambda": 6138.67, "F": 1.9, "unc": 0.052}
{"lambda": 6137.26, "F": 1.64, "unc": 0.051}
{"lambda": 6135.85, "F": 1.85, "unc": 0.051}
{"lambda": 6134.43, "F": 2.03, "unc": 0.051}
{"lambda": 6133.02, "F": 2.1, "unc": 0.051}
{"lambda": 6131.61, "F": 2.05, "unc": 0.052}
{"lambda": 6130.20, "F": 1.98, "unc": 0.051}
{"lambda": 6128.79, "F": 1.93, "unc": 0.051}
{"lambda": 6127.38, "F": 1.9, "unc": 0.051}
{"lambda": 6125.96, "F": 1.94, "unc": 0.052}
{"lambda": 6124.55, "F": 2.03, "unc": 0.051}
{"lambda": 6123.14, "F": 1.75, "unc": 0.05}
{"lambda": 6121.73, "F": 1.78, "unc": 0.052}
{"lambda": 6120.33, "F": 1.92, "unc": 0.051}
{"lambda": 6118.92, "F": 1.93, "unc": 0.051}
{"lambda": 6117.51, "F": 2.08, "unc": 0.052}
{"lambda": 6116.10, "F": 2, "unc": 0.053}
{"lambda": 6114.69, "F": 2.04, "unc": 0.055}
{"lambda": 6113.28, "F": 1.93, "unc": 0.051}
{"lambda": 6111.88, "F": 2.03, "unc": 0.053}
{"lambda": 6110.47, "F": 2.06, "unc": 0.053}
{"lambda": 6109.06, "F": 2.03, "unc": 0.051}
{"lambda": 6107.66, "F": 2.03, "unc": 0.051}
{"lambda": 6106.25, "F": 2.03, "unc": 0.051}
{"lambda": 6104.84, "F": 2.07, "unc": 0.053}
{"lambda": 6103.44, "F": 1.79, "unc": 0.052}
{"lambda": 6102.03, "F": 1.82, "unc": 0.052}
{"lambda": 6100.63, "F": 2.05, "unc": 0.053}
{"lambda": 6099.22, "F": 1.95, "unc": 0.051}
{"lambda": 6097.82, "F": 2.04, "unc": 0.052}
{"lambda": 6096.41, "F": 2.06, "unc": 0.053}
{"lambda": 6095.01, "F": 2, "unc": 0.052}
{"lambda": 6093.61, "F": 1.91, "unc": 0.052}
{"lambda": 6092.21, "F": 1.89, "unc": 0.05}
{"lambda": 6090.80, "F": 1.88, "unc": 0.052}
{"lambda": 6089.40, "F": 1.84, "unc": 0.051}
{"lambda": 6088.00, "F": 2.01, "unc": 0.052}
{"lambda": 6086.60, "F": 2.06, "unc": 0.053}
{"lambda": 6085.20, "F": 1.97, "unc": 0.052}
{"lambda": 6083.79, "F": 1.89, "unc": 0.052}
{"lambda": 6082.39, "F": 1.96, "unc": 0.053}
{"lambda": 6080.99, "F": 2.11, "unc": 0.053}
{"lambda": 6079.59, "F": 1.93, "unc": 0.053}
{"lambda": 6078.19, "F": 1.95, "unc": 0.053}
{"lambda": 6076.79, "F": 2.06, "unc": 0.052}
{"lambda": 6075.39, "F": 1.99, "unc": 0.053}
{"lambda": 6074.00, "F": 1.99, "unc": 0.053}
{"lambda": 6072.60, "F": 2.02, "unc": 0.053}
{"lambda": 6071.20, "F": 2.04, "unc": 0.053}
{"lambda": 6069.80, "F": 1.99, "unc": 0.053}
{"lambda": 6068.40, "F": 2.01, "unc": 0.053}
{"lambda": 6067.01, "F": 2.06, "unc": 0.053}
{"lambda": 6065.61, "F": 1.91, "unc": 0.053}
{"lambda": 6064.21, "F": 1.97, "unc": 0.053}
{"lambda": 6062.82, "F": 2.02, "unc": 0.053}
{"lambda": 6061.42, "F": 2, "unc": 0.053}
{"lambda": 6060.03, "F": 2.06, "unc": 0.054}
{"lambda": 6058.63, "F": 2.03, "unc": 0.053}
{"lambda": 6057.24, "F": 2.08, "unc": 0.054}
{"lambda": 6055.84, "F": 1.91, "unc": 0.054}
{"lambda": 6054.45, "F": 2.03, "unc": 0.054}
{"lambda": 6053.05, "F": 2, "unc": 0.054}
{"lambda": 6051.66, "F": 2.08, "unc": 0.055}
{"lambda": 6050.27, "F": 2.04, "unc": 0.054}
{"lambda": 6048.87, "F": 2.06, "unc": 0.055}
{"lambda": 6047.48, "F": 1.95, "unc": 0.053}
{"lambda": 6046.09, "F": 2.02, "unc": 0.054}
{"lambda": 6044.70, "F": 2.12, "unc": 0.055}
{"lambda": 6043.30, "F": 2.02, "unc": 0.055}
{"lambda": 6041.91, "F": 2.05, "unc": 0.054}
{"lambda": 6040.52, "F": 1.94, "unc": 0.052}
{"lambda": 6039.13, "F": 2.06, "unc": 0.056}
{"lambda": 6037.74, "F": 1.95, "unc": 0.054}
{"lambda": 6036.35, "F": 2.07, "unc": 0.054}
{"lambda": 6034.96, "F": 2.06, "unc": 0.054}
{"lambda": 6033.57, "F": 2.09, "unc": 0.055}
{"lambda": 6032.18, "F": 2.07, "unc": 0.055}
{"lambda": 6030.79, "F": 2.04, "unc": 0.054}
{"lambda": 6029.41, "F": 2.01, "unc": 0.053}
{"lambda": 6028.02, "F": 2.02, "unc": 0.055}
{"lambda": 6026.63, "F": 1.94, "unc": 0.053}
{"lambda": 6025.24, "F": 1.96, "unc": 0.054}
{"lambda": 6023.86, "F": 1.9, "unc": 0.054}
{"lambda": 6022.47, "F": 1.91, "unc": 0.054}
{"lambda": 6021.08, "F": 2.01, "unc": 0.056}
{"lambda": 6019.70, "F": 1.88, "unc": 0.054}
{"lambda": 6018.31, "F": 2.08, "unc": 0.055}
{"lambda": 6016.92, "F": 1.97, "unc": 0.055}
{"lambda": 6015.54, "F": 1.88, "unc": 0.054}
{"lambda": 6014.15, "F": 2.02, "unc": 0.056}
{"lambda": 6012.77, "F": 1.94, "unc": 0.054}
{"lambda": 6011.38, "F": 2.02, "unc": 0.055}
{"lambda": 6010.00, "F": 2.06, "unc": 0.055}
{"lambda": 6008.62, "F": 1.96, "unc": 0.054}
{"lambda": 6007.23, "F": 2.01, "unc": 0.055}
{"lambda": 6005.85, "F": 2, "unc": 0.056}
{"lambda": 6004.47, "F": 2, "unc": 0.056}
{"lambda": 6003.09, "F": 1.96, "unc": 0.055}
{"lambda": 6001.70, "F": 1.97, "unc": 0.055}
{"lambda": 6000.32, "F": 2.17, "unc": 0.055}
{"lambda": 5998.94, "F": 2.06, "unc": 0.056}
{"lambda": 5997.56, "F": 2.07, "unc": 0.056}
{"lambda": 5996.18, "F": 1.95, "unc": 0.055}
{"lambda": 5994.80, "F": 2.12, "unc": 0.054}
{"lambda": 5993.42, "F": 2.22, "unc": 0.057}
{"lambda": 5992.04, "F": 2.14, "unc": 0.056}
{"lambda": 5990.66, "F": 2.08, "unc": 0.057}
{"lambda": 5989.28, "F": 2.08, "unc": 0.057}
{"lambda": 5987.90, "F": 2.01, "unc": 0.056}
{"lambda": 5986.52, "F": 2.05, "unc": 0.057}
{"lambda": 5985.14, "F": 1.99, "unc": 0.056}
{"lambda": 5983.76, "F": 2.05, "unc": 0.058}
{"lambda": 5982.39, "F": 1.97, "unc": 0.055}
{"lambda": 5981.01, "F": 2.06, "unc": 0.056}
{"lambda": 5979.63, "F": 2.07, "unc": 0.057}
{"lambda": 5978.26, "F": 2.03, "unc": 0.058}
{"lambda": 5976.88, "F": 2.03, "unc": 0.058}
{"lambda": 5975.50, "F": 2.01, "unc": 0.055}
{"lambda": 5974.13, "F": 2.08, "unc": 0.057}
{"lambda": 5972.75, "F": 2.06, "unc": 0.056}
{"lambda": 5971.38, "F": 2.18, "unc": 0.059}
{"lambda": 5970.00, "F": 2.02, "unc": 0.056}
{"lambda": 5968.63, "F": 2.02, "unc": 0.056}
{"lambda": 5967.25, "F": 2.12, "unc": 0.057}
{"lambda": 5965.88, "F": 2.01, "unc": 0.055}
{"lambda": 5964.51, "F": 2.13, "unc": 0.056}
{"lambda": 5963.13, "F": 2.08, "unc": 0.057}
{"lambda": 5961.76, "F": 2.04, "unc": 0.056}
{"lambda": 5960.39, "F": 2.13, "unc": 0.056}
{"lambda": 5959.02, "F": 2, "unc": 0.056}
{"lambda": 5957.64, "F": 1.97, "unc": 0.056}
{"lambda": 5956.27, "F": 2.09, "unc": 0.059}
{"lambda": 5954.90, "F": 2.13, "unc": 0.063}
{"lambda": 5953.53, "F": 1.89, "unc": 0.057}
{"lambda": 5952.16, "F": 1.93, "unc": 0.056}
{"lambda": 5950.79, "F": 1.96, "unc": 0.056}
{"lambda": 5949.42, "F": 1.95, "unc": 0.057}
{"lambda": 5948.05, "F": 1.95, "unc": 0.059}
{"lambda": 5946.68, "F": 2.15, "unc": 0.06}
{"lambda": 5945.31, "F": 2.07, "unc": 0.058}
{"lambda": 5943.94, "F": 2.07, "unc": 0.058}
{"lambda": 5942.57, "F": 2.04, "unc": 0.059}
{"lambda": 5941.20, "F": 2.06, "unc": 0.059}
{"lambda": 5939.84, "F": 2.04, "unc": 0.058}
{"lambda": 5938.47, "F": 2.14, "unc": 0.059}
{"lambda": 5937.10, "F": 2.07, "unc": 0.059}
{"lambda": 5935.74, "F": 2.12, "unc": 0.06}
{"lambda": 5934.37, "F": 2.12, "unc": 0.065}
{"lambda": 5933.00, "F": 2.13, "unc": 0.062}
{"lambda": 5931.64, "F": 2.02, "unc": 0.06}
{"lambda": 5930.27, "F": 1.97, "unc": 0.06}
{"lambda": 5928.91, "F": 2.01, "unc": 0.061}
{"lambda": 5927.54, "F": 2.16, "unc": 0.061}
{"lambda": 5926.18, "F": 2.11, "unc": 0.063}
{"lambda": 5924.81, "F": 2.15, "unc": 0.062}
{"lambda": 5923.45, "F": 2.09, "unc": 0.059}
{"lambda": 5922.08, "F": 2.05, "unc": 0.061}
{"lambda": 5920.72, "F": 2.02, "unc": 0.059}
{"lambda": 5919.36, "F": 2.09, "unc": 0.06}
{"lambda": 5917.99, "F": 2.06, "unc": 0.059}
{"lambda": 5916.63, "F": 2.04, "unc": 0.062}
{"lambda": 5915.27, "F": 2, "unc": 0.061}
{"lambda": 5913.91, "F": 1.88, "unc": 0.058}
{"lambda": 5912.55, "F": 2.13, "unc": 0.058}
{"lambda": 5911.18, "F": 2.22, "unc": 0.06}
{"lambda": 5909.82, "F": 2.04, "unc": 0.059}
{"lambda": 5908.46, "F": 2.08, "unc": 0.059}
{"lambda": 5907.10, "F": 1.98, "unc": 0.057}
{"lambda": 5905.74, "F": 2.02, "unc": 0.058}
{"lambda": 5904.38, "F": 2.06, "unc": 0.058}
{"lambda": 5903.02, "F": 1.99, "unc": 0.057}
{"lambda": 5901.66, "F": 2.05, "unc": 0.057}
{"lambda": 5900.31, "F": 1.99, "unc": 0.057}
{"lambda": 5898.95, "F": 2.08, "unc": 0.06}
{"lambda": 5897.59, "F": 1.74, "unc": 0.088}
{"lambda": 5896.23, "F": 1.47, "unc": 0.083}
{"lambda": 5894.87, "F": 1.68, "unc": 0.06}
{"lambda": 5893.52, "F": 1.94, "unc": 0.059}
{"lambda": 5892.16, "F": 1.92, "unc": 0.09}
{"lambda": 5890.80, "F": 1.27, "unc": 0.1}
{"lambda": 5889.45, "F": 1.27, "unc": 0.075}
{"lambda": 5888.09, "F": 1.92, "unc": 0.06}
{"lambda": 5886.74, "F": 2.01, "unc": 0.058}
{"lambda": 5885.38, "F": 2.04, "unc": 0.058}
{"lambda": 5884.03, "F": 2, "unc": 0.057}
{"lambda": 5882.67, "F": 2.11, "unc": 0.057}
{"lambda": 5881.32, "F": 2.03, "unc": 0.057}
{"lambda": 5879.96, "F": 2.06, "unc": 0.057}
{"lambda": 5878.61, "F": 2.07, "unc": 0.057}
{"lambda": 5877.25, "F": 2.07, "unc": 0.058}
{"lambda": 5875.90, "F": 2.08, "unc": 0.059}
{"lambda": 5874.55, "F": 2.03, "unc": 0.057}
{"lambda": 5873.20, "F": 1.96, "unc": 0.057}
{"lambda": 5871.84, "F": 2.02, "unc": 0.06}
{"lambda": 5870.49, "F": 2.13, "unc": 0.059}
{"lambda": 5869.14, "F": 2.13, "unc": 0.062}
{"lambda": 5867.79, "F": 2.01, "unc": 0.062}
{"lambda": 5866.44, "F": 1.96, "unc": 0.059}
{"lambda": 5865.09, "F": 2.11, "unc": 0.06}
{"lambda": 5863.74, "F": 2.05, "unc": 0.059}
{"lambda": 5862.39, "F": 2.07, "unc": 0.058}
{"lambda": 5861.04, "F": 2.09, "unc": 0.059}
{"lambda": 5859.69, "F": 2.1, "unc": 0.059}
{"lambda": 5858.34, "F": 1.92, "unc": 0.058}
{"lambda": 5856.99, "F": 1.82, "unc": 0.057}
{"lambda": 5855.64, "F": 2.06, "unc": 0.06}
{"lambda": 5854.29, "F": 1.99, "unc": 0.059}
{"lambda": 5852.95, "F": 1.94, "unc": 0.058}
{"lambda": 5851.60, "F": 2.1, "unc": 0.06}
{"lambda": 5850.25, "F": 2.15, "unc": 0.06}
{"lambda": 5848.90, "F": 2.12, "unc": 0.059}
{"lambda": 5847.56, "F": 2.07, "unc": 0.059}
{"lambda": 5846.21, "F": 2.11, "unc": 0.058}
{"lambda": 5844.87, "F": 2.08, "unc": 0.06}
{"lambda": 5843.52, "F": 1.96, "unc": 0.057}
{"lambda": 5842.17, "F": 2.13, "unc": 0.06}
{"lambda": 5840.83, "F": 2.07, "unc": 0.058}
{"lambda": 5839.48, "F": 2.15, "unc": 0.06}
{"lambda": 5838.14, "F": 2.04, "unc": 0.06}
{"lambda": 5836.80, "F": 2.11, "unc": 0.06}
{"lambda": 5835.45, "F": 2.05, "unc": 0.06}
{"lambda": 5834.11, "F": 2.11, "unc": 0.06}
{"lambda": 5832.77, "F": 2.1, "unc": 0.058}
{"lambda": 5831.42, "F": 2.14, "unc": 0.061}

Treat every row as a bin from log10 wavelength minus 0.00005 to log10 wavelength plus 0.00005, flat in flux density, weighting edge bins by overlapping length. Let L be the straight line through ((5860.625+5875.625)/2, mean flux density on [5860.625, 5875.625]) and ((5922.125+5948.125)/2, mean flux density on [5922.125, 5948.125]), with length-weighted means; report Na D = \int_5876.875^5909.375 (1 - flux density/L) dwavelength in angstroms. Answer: 2.4 angstroms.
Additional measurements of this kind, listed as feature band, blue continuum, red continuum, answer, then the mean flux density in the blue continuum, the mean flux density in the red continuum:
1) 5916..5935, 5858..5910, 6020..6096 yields -1.0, 1.96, 2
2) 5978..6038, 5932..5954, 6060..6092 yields -0.2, 2.04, 1.98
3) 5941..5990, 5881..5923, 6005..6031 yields -2.0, 1.94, 1.98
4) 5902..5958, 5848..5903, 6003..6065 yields -2.0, 1.96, 2.01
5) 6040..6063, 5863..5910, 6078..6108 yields -0.7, 1.95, 1.96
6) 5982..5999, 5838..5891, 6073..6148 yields -0.6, 2.01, 1.96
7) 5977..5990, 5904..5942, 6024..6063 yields 0.1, 2.07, 2.02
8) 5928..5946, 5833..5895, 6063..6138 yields -0.7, 2.01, 1.97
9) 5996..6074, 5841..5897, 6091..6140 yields -1.8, 1.98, 1.96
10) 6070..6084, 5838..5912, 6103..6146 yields -0.2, 1.99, 1.96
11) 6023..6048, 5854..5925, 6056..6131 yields -0.5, 1.98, 1.98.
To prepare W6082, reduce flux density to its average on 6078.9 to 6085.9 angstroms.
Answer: 1.97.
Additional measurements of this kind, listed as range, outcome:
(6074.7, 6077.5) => 2.02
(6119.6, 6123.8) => 1.82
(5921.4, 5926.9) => 2.1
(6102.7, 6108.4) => 1.98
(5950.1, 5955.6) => 1.98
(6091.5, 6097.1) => 1.97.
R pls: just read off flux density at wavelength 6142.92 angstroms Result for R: 1.97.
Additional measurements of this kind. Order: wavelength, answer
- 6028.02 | 2.02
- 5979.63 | 2.07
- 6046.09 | 2.02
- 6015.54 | 1.88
